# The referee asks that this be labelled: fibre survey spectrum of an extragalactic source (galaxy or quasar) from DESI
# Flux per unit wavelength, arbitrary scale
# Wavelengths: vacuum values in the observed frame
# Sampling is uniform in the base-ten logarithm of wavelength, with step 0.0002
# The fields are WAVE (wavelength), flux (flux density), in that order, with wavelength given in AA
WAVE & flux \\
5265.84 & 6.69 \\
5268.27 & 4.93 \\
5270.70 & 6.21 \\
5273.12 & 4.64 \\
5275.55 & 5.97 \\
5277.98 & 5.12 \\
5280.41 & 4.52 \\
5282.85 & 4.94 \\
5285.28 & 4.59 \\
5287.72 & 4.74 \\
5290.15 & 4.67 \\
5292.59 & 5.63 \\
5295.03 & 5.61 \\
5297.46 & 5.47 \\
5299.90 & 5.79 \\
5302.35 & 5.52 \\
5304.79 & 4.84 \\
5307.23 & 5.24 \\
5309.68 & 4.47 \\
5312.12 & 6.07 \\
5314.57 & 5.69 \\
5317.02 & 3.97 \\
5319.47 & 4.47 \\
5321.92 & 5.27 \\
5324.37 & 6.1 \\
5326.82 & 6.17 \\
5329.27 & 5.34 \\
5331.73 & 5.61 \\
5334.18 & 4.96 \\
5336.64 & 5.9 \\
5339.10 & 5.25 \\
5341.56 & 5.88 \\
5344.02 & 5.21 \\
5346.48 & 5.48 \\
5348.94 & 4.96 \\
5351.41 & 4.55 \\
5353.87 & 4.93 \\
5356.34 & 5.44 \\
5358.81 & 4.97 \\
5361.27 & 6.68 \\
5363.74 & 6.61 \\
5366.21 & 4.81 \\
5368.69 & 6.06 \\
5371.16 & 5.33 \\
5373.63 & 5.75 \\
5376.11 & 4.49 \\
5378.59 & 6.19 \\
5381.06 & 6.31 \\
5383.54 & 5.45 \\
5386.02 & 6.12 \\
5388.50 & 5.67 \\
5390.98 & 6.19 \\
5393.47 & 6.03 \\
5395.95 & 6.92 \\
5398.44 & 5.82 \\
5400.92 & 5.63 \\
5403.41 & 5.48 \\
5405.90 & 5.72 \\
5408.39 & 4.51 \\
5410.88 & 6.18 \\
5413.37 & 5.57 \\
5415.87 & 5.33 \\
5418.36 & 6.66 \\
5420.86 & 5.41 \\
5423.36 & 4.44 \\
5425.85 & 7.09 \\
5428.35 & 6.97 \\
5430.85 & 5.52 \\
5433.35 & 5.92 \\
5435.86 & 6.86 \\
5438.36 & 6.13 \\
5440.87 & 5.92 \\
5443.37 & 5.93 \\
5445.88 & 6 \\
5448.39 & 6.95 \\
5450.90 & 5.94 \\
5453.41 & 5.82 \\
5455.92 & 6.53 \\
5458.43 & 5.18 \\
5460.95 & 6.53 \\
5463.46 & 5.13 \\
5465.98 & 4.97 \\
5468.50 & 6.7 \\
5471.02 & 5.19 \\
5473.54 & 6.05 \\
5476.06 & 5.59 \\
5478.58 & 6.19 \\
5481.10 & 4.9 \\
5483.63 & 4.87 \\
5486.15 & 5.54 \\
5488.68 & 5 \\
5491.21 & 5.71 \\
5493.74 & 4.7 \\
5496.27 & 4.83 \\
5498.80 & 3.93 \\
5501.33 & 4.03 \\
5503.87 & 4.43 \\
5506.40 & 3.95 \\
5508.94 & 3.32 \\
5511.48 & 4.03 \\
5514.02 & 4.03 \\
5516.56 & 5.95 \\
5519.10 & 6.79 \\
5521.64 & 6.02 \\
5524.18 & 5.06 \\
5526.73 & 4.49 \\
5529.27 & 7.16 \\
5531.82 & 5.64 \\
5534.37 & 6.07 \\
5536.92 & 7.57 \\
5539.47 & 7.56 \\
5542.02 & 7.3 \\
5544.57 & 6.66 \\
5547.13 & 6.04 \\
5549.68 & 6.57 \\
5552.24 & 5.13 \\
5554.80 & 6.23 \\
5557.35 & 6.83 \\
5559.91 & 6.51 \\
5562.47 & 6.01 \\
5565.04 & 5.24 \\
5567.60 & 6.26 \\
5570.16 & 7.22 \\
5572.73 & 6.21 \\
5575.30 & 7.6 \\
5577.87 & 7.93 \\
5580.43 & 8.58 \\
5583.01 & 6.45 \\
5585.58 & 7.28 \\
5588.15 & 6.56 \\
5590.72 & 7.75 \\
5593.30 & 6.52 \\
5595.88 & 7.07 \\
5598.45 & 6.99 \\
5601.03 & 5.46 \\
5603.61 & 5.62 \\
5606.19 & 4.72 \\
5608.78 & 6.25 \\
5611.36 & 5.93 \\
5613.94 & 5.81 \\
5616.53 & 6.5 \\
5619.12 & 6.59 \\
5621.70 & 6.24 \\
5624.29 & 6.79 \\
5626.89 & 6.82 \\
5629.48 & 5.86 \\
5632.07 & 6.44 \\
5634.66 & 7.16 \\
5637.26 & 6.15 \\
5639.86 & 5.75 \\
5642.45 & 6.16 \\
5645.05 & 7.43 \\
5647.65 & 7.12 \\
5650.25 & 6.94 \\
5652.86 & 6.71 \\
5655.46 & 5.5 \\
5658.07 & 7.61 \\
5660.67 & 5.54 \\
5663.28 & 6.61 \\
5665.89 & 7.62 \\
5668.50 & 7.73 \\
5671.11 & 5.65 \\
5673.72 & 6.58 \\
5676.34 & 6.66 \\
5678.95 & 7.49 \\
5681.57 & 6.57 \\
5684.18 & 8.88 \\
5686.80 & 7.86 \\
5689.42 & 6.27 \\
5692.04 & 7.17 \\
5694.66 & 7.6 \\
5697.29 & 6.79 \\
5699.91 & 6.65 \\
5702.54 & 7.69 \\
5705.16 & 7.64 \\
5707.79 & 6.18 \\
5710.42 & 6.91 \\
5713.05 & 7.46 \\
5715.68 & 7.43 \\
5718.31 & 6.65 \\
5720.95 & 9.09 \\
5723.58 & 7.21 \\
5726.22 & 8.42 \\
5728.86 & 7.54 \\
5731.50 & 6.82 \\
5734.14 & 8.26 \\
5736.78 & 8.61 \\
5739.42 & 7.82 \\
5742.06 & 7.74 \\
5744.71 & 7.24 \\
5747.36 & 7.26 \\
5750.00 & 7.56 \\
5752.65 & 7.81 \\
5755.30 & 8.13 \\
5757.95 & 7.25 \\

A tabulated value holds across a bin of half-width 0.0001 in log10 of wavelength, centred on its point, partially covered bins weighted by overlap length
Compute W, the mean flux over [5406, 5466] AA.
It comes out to 5.91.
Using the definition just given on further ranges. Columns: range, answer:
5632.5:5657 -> 6.55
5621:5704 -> 6.82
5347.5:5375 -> 5.46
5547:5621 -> 6.48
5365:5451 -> 5.87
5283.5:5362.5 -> 5.29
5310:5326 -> 5.24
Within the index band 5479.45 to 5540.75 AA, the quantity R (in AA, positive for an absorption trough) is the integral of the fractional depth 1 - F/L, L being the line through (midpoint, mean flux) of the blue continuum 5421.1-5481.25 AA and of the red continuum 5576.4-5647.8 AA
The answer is 9.3 AA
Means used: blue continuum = 5.95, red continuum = 6.56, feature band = 5.24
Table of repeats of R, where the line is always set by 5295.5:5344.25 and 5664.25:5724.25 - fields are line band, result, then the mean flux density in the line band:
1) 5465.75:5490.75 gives 2.5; 5.53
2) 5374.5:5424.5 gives 0.4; 5.71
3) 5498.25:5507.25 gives 3.1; 4.1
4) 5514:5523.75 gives 0.8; 5.86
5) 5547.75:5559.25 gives 0.6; 6.2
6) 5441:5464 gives 0.0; 6.03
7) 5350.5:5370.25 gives 0.2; 5.52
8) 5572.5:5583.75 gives -1.5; 7.5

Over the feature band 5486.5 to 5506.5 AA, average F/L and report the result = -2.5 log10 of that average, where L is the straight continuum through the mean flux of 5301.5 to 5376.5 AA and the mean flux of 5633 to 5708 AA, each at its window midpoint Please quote 0.29 mag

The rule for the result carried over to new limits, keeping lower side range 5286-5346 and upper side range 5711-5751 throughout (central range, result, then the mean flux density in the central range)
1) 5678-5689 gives -0.03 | 7.59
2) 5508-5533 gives 0.22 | 5.27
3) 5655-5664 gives 0.14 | 6.37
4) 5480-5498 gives 0.24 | 5.05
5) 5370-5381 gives 0.02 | 5.54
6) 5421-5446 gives -0.01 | 6.05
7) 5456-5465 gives 0.08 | 5.71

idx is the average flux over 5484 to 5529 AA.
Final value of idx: 4.87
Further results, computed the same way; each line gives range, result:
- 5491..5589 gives 5.95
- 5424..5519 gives 5.47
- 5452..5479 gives 5.8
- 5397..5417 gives 5.54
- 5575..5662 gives 6.57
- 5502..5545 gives 5.61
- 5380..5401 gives 6.03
